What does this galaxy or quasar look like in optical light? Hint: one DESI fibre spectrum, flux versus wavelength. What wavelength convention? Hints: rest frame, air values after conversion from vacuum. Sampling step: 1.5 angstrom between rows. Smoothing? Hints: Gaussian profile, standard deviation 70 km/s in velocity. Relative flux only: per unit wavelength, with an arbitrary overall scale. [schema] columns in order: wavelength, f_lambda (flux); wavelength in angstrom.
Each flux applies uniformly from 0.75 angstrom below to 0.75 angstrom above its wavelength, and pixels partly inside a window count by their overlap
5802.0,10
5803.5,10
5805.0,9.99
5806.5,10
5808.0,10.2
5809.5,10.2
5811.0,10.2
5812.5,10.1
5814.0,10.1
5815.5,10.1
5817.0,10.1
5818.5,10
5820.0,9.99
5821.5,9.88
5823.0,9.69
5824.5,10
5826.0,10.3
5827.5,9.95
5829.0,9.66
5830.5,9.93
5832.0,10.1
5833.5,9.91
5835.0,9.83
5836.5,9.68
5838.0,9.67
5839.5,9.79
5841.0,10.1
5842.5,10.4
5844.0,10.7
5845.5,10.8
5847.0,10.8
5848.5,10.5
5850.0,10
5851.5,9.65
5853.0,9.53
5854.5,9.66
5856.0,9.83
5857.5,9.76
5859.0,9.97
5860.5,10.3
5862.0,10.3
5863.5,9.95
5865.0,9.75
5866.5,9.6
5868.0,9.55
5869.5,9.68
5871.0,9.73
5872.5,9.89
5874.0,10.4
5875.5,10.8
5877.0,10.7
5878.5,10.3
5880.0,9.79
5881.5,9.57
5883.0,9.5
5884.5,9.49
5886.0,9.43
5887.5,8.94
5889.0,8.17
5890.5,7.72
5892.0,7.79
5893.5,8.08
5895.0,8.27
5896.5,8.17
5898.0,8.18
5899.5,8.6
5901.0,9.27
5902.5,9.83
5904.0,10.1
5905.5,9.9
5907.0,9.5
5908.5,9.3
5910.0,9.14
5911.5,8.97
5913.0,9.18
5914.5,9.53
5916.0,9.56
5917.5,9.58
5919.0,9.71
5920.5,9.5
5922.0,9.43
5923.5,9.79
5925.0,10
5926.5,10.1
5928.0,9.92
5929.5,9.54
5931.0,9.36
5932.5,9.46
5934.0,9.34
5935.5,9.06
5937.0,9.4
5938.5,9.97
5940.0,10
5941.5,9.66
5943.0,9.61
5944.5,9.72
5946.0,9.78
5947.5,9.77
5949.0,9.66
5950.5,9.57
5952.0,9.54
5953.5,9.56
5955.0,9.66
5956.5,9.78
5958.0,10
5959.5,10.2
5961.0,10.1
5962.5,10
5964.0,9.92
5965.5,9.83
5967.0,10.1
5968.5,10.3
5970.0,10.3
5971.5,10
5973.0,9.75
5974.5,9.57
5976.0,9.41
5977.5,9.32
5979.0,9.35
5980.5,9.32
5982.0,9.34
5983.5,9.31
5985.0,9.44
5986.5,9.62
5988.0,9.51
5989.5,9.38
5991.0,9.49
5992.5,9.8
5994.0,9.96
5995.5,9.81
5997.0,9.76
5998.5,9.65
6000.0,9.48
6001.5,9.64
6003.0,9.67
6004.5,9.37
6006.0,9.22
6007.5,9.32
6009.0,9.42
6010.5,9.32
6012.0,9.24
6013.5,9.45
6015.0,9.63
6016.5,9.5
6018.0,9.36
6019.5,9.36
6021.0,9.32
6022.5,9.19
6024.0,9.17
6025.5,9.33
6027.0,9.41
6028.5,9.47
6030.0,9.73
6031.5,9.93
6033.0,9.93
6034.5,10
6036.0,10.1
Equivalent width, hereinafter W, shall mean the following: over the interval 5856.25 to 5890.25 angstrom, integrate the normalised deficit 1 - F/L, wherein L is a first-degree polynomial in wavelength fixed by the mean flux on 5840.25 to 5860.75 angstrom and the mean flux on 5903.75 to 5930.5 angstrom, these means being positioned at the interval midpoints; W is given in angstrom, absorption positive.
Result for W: 0.6 angstrom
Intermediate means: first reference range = 10.1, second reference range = 9.59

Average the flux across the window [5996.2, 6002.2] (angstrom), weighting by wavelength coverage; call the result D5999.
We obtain 9.63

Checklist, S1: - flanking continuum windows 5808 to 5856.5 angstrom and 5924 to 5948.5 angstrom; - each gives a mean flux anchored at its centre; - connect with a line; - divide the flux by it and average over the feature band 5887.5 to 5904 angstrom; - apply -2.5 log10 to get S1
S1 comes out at 0.15 mag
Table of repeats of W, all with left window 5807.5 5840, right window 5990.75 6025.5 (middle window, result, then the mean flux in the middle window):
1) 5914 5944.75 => 0.2 angstrom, 9.63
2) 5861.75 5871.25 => 0.1 angstrom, 9.77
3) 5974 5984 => 0.2 angstrom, 9.37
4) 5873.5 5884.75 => -0.3 angstrom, 10.1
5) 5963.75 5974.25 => -0.5 angstrom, 10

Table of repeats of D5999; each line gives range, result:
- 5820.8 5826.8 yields 9.97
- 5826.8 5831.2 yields 9.84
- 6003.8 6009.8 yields 9.33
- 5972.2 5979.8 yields 9.48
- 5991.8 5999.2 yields 9.8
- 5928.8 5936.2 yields 9.35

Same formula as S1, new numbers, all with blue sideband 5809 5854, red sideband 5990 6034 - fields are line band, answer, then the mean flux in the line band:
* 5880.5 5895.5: 0.14 mag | 8.72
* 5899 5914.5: 0.05 mag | 9.4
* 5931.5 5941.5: 0.02 mag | 9.54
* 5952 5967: -0.02 mag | 9.89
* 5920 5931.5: 0.01 mag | 9.72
